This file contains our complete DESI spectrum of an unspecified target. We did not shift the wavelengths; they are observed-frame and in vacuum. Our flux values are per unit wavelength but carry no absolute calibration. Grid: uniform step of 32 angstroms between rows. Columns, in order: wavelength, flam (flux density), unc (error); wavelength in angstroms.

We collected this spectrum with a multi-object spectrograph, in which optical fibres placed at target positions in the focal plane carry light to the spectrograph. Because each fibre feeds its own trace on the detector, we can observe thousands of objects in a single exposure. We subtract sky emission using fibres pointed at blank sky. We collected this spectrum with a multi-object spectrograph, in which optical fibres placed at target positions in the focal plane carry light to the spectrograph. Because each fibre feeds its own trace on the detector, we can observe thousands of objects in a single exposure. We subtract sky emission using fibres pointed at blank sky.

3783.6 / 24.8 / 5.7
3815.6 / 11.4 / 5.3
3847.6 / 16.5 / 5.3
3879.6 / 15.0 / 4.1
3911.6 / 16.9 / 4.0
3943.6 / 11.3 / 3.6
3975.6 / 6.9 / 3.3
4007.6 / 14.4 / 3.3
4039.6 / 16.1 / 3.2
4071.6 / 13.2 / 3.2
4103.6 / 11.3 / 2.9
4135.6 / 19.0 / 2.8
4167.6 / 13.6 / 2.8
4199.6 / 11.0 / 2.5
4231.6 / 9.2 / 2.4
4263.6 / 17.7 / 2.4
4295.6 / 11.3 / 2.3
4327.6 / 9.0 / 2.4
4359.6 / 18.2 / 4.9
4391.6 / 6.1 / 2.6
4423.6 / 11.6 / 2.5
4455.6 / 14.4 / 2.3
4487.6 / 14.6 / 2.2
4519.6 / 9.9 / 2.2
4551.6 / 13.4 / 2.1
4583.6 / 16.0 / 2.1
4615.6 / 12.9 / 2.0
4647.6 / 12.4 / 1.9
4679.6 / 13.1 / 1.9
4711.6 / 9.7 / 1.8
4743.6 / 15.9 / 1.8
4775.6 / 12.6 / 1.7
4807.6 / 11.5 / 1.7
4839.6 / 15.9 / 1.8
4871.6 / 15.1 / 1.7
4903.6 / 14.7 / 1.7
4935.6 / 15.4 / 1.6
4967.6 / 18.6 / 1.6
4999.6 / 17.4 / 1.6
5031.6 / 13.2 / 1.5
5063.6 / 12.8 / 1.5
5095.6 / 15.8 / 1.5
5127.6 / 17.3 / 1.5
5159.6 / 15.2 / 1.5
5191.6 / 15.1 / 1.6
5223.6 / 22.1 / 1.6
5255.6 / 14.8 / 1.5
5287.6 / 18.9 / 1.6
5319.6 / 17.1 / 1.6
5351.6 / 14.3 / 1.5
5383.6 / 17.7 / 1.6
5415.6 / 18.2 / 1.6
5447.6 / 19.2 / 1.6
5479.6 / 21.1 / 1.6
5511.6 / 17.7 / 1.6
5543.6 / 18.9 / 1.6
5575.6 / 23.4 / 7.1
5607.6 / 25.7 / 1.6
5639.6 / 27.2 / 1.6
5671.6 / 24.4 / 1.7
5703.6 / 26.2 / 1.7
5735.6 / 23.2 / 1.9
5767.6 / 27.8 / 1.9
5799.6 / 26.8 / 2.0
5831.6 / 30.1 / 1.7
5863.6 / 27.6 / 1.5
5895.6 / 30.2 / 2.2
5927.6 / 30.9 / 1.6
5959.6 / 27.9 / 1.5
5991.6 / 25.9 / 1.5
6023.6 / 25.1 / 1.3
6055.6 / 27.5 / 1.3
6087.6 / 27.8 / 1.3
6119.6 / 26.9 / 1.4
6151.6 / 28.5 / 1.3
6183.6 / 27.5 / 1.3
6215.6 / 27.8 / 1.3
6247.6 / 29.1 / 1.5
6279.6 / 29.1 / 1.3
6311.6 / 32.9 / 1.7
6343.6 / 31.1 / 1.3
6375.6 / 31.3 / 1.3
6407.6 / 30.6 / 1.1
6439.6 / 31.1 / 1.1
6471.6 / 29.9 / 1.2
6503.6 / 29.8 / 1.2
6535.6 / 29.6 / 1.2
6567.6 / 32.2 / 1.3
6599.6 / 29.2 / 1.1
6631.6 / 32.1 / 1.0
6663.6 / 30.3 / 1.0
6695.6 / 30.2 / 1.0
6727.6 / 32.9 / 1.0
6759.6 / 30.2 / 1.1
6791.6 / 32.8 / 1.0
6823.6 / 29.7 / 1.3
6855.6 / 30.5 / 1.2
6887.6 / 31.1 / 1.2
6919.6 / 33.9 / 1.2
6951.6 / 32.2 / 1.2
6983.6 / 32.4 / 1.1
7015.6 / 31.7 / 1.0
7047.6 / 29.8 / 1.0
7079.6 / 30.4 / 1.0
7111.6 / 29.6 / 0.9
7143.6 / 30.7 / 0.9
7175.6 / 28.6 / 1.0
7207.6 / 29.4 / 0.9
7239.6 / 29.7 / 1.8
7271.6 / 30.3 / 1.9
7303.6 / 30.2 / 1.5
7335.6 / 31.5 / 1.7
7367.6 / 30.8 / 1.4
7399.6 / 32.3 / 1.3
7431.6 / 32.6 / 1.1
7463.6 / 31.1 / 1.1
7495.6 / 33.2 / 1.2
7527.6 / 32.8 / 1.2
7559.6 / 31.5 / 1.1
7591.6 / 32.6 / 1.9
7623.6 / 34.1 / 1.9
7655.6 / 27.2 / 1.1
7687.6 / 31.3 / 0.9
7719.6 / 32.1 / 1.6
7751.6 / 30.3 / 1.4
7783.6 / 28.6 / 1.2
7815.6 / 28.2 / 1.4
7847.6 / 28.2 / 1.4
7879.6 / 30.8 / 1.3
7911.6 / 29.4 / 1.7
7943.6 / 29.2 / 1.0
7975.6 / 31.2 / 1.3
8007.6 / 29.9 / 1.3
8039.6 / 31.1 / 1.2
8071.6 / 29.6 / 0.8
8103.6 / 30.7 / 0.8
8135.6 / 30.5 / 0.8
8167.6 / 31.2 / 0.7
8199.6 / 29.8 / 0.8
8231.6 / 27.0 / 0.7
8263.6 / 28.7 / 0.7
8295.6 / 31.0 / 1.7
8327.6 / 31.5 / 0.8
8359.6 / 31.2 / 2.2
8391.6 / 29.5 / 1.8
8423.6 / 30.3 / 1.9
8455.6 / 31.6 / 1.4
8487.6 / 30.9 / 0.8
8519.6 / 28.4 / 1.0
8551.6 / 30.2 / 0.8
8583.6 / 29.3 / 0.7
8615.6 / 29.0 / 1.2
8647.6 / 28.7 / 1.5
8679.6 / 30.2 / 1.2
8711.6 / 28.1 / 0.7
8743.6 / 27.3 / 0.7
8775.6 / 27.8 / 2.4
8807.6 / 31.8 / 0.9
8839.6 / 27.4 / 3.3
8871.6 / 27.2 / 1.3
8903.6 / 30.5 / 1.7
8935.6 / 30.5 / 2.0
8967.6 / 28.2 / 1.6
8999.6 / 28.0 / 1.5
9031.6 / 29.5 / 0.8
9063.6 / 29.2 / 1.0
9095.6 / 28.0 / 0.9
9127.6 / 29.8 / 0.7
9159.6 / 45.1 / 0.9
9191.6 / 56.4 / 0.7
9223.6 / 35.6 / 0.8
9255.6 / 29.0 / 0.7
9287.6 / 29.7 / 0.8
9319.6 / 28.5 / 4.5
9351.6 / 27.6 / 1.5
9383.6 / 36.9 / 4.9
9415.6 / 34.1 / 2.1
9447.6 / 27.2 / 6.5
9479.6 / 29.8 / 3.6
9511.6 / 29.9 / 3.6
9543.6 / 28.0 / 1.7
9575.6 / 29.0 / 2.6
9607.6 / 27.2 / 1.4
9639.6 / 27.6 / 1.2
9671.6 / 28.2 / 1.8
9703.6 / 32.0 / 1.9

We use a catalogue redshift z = 0.40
